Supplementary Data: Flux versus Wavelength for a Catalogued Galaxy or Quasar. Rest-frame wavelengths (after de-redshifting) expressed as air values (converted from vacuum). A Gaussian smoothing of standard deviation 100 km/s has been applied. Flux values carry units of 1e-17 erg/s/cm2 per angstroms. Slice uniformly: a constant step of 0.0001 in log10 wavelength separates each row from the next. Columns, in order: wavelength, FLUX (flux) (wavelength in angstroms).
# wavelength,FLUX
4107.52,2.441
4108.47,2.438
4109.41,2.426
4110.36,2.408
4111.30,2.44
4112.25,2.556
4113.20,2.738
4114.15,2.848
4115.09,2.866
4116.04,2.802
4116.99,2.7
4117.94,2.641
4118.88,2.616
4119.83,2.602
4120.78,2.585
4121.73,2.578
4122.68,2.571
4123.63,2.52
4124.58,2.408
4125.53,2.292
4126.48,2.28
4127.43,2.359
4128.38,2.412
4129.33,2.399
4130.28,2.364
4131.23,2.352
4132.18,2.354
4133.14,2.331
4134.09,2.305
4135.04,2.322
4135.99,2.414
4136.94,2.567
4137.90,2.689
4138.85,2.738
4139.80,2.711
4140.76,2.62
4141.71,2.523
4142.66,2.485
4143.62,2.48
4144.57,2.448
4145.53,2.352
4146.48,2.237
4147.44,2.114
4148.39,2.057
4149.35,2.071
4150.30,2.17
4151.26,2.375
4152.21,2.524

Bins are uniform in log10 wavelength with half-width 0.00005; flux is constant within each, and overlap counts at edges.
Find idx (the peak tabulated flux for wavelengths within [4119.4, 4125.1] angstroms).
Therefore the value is 2.602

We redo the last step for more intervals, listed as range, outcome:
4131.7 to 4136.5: 2.414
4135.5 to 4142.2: 2.738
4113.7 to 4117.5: 2.866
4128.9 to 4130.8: 2.399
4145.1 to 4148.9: 2.352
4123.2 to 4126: 2.52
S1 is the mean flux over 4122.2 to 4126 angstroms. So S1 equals 2.45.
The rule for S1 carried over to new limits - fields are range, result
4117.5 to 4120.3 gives 2.63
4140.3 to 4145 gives 2.51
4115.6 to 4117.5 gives 2.74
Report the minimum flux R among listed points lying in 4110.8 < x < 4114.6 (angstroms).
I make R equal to 2.44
